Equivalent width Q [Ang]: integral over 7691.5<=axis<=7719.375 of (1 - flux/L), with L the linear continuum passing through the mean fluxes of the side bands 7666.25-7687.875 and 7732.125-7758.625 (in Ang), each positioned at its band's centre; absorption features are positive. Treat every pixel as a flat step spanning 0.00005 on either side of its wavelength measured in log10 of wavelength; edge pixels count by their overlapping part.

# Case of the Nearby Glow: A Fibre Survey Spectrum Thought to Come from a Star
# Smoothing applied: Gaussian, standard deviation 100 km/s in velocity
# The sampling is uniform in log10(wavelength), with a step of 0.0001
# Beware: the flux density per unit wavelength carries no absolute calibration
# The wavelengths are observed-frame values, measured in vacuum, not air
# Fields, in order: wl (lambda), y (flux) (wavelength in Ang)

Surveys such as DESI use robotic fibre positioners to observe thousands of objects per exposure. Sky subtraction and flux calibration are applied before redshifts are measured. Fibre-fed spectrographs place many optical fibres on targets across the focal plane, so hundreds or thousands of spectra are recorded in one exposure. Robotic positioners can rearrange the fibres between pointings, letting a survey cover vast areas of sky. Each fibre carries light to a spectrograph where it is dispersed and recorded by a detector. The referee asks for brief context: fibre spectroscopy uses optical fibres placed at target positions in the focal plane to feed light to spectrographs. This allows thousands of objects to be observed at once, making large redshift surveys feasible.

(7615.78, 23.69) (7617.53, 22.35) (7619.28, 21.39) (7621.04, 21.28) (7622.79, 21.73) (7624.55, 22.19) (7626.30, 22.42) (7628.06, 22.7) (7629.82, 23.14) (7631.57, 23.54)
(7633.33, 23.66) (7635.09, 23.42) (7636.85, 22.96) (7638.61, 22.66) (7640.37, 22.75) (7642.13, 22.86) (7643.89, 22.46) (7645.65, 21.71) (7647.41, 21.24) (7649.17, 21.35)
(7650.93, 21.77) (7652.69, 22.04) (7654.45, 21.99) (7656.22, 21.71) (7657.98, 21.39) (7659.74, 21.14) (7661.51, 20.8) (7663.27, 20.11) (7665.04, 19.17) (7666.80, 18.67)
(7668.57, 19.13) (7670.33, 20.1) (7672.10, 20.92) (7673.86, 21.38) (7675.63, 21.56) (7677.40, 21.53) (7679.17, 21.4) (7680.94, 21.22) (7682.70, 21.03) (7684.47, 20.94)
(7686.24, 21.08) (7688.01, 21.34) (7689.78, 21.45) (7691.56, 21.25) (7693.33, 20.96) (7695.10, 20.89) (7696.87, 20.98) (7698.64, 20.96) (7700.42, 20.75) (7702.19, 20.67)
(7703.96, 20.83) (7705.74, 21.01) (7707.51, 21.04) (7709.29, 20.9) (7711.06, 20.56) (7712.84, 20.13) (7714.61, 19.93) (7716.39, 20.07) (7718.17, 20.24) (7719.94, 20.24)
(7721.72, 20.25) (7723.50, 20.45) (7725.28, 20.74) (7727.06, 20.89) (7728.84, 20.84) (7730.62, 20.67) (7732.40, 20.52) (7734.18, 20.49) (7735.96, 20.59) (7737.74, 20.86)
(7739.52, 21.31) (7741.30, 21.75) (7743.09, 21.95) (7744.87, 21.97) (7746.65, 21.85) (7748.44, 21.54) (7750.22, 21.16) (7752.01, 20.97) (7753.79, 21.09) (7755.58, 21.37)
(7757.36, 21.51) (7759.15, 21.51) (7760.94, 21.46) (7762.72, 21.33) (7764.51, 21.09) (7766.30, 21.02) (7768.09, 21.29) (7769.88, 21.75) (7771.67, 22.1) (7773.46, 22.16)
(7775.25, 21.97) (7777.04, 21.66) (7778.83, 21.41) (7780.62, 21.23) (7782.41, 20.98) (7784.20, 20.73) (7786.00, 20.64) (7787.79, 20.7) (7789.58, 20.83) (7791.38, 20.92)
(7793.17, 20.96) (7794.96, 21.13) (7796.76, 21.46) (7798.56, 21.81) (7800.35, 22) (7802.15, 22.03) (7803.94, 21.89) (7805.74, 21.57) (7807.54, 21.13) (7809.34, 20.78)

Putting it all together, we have 0.4 Ang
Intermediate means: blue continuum 20.8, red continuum 21.3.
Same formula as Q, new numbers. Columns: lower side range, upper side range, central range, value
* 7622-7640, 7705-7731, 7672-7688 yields 0.21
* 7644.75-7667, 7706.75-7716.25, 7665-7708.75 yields -0.22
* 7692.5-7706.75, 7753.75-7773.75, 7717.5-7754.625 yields 0.42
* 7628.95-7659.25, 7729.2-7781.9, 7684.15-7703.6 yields 0.80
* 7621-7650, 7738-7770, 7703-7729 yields 1.48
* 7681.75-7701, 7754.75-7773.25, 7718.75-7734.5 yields 0.52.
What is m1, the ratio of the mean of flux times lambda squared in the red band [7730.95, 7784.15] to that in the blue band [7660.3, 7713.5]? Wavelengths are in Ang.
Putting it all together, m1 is 1.05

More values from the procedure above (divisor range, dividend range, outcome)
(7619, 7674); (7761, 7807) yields 1.02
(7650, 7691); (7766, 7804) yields 1.05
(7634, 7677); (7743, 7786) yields 1.03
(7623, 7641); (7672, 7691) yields 0.94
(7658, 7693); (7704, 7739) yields 1.00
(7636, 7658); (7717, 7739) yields 0.95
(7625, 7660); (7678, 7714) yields 0.95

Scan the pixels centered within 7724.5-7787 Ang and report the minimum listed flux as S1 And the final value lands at 20.49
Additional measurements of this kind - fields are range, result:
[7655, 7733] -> 18.67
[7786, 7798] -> 20.64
